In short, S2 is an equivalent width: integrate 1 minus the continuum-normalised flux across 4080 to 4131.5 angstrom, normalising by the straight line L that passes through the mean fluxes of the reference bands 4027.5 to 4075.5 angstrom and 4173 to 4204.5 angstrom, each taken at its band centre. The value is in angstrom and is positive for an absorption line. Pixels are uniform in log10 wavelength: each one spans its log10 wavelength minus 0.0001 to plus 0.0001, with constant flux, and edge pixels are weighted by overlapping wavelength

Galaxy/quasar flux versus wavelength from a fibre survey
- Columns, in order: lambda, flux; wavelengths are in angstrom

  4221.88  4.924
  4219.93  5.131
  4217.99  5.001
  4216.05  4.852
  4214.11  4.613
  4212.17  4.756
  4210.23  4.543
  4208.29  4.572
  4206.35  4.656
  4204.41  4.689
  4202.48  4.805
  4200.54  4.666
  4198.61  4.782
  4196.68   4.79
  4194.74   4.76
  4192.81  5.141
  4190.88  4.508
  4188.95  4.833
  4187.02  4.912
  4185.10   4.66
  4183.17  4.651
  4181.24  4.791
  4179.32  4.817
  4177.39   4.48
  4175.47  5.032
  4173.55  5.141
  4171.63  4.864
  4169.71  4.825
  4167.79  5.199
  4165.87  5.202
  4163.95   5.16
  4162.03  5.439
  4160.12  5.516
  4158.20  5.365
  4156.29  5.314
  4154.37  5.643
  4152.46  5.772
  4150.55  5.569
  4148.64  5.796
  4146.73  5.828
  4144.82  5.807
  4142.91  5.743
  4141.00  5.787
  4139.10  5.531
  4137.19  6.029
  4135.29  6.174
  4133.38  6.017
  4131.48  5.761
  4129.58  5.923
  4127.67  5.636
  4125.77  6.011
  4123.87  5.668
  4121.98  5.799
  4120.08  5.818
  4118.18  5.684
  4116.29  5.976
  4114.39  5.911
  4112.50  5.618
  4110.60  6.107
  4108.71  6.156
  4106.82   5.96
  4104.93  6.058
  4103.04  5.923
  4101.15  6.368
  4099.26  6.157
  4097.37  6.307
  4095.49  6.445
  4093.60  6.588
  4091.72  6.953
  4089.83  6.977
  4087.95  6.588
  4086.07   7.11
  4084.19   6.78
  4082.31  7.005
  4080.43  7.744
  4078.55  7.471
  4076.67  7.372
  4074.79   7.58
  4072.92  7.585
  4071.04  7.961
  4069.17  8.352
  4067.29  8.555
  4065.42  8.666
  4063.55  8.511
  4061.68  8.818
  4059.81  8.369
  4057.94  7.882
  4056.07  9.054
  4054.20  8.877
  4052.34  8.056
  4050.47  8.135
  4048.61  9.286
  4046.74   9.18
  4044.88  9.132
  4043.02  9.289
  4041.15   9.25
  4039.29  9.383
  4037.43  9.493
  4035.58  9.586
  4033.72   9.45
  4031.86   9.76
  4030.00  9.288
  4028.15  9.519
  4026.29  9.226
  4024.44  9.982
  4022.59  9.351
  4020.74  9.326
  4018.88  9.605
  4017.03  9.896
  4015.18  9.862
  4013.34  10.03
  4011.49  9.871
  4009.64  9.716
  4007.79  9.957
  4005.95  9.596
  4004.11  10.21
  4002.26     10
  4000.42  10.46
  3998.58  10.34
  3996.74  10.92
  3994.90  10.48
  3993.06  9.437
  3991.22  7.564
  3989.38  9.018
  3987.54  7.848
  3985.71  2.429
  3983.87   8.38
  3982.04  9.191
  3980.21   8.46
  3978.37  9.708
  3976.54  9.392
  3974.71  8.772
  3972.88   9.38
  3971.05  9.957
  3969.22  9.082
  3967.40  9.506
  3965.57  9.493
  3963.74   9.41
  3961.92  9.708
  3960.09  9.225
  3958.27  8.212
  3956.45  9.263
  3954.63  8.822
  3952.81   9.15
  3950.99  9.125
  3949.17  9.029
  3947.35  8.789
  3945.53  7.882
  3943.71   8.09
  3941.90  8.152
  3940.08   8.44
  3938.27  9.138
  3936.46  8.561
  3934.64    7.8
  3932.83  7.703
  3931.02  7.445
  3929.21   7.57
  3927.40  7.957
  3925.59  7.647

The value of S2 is 7.0 angstrom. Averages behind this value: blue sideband 8.81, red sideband 4.79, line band 6.24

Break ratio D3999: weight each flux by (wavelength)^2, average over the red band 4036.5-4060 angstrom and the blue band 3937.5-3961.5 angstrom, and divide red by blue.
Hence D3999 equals 1.1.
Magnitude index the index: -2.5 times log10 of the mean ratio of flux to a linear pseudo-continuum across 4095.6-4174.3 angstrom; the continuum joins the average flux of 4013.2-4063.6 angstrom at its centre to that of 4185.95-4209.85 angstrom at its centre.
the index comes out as 0.13 mag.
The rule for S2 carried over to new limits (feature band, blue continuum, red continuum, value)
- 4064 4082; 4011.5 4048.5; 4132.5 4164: 0.49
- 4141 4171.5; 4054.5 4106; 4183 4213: 1.11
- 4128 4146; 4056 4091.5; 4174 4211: 0.87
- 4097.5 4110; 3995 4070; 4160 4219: 2.05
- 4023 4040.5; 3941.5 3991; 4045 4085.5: -2.44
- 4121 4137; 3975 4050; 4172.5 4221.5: 1.41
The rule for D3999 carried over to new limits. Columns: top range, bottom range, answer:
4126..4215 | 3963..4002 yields 0.63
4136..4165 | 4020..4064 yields 0.65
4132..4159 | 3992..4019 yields 0.61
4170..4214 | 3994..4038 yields 0.53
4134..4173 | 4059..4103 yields 0.78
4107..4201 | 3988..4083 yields 0.63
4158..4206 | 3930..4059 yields 0.59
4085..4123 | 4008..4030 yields 0.67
